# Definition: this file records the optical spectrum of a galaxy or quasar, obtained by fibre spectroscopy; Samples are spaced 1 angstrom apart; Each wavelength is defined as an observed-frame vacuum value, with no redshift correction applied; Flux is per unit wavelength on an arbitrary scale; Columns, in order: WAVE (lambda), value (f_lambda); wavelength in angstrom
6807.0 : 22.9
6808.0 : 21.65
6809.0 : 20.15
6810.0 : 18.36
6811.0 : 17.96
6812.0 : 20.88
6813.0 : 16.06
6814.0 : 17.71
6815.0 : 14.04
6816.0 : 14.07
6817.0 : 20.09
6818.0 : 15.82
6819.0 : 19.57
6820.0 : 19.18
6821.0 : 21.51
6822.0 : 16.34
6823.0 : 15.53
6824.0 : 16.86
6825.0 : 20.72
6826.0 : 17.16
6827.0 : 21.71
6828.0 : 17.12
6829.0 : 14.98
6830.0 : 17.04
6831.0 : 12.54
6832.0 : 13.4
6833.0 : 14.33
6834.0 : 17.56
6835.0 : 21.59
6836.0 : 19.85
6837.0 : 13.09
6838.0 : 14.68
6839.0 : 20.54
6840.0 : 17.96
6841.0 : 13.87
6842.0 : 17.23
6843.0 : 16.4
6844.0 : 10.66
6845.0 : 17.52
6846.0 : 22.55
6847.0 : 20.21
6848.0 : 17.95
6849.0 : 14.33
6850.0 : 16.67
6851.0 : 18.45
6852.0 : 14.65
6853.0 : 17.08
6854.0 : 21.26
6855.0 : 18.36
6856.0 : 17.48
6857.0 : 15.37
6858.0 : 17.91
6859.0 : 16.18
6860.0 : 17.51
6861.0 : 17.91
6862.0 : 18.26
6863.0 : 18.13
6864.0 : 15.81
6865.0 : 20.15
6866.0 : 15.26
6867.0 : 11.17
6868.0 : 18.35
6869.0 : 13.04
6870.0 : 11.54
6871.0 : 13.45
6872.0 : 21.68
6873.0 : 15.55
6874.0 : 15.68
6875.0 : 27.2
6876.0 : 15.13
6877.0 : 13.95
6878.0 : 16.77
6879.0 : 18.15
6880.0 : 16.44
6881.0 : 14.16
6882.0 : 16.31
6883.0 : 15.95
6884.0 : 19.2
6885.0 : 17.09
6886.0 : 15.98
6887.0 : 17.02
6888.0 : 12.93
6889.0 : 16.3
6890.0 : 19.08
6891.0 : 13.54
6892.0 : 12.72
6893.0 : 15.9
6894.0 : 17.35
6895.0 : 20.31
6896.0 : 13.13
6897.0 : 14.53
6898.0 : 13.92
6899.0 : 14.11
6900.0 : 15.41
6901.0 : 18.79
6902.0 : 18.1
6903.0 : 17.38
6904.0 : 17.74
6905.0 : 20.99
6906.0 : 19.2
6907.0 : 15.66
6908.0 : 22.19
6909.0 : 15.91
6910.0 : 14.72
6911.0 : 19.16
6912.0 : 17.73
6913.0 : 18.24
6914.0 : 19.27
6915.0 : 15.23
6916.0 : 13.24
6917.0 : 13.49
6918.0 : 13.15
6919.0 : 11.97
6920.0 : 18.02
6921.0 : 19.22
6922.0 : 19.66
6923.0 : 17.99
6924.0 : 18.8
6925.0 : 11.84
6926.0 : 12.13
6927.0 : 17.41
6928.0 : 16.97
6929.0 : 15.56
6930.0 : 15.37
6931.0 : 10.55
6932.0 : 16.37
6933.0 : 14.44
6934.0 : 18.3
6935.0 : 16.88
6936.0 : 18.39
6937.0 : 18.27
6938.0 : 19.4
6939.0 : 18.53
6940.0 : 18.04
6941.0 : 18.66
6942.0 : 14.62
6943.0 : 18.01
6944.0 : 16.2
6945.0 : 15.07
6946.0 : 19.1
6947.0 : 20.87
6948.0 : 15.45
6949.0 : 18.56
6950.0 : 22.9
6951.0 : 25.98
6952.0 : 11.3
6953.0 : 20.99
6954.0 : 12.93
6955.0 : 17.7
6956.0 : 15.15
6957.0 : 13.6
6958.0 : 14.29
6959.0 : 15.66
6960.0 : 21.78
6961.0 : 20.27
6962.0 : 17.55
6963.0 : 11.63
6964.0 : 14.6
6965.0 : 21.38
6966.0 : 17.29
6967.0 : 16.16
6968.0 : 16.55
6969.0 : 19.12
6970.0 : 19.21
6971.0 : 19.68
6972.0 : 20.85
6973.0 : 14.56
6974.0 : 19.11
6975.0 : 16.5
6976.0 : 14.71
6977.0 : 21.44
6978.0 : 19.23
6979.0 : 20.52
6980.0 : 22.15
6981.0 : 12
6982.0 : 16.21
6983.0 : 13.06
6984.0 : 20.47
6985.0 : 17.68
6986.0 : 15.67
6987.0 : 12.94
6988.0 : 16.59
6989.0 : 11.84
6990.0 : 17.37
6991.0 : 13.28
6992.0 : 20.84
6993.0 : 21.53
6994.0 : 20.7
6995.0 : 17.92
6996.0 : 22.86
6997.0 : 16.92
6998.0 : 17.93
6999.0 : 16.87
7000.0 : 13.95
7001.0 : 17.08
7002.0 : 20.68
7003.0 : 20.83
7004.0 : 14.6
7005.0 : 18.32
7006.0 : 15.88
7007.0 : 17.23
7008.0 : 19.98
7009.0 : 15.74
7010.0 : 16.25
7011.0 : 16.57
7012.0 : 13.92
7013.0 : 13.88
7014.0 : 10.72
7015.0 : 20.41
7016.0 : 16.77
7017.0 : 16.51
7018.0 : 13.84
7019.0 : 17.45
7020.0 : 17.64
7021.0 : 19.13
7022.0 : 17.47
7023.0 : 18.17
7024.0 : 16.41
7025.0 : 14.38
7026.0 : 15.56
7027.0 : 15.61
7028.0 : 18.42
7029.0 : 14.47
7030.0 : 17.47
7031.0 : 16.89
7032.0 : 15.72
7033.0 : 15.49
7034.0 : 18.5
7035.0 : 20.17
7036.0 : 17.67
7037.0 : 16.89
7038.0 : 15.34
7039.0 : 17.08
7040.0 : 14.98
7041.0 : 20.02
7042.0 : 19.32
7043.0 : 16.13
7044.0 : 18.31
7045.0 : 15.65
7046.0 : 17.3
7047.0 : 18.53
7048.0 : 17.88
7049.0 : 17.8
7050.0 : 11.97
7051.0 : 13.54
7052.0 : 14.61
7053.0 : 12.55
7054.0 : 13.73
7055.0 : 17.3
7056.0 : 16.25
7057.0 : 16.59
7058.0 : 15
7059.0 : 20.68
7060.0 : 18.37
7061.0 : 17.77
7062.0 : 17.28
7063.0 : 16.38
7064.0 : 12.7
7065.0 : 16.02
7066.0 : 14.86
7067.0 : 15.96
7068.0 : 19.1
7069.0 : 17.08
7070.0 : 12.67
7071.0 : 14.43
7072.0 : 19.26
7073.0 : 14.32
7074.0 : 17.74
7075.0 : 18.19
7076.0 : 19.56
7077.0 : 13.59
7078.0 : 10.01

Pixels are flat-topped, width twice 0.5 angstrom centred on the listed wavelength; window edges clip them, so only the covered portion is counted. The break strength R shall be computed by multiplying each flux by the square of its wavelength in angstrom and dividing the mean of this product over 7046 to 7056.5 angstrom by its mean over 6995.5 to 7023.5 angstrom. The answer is 0.92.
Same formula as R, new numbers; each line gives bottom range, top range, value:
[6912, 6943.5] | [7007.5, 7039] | 1.04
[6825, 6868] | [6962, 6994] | 1.06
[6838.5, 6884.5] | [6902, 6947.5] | 1.02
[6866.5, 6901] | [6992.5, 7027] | 1.11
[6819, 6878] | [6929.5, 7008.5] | 1.06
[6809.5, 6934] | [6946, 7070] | 1.06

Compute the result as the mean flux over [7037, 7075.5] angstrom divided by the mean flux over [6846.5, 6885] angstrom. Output 1.0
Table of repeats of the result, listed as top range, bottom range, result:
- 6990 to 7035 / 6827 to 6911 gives 1.02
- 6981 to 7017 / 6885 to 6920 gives 1.03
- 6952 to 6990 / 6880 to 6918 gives 1.03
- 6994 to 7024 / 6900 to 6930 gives 1.02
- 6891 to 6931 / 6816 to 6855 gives 0.95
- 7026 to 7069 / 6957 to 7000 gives 0.95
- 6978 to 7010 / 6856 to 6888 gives 1.05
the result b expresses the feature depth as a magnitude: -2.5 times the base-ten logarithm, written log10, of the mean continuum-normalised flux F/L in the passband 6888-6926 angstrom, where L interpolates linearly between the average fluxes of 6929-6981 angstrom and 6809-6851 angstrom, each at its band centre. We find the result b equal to 0.06 mag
